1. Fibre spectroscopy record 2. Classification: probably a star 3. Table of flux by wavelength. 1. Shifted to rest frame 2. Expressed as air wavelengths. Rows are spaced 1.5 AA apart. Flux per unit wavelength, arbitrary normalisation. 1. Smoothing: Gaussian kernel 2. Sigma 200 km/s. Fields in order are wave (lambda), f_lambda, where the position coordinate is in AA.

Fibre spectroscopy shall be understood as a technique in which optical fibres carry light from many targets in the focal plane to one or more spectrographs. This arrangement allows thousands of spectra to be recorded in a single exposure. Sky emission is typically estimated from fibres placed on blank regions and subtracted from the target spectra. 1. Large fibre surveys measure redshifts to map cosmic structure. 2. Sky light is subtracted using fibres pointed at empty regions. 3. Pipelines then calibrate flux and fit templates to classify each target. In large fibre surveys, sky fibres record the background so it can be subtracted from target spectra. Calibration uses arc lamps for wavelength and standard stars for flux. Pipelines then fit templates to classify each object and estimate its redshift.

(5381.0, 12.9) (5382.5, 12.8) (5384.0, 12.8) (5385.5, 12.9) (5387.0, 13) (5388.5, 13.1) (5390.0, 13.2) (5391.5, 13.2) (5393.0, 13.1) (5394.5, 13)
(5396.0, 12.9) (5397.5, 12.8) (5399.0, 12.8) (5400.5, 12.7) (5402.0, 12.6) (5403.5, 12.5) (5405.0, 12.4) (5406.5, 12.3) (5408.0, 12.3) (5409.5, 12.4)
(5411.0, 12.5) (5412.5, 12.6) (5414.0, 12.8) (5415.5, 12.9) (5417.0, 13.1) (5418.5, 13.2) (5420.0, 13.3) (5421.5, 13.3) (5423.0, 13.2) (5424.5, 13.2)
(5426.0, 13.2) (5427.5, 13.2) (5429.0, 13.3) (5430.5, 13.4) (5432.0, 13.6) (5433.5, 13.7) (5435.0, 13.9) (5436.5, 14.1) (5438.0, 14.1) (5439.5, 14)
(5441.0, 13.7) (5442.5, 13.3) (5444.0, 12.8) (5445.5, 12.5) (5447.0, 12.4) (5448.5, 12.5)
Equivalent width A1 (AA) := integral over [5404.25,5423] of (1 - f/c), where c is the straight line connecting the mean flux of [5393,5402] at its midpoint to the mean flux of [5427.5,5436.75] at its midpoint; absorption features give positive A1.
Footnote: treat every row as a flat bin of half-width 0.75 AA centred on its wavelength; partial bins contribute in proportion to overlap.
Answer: 0.60 AA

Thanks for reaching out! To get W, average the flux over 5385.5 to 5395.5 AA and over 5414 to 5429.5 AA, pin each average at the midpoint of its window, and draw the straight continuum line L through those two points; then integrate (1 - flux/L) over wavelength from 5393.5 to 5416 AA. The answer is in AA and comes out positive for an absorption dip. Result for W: 0.83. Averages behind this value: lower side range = 13.1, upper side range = 13.2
